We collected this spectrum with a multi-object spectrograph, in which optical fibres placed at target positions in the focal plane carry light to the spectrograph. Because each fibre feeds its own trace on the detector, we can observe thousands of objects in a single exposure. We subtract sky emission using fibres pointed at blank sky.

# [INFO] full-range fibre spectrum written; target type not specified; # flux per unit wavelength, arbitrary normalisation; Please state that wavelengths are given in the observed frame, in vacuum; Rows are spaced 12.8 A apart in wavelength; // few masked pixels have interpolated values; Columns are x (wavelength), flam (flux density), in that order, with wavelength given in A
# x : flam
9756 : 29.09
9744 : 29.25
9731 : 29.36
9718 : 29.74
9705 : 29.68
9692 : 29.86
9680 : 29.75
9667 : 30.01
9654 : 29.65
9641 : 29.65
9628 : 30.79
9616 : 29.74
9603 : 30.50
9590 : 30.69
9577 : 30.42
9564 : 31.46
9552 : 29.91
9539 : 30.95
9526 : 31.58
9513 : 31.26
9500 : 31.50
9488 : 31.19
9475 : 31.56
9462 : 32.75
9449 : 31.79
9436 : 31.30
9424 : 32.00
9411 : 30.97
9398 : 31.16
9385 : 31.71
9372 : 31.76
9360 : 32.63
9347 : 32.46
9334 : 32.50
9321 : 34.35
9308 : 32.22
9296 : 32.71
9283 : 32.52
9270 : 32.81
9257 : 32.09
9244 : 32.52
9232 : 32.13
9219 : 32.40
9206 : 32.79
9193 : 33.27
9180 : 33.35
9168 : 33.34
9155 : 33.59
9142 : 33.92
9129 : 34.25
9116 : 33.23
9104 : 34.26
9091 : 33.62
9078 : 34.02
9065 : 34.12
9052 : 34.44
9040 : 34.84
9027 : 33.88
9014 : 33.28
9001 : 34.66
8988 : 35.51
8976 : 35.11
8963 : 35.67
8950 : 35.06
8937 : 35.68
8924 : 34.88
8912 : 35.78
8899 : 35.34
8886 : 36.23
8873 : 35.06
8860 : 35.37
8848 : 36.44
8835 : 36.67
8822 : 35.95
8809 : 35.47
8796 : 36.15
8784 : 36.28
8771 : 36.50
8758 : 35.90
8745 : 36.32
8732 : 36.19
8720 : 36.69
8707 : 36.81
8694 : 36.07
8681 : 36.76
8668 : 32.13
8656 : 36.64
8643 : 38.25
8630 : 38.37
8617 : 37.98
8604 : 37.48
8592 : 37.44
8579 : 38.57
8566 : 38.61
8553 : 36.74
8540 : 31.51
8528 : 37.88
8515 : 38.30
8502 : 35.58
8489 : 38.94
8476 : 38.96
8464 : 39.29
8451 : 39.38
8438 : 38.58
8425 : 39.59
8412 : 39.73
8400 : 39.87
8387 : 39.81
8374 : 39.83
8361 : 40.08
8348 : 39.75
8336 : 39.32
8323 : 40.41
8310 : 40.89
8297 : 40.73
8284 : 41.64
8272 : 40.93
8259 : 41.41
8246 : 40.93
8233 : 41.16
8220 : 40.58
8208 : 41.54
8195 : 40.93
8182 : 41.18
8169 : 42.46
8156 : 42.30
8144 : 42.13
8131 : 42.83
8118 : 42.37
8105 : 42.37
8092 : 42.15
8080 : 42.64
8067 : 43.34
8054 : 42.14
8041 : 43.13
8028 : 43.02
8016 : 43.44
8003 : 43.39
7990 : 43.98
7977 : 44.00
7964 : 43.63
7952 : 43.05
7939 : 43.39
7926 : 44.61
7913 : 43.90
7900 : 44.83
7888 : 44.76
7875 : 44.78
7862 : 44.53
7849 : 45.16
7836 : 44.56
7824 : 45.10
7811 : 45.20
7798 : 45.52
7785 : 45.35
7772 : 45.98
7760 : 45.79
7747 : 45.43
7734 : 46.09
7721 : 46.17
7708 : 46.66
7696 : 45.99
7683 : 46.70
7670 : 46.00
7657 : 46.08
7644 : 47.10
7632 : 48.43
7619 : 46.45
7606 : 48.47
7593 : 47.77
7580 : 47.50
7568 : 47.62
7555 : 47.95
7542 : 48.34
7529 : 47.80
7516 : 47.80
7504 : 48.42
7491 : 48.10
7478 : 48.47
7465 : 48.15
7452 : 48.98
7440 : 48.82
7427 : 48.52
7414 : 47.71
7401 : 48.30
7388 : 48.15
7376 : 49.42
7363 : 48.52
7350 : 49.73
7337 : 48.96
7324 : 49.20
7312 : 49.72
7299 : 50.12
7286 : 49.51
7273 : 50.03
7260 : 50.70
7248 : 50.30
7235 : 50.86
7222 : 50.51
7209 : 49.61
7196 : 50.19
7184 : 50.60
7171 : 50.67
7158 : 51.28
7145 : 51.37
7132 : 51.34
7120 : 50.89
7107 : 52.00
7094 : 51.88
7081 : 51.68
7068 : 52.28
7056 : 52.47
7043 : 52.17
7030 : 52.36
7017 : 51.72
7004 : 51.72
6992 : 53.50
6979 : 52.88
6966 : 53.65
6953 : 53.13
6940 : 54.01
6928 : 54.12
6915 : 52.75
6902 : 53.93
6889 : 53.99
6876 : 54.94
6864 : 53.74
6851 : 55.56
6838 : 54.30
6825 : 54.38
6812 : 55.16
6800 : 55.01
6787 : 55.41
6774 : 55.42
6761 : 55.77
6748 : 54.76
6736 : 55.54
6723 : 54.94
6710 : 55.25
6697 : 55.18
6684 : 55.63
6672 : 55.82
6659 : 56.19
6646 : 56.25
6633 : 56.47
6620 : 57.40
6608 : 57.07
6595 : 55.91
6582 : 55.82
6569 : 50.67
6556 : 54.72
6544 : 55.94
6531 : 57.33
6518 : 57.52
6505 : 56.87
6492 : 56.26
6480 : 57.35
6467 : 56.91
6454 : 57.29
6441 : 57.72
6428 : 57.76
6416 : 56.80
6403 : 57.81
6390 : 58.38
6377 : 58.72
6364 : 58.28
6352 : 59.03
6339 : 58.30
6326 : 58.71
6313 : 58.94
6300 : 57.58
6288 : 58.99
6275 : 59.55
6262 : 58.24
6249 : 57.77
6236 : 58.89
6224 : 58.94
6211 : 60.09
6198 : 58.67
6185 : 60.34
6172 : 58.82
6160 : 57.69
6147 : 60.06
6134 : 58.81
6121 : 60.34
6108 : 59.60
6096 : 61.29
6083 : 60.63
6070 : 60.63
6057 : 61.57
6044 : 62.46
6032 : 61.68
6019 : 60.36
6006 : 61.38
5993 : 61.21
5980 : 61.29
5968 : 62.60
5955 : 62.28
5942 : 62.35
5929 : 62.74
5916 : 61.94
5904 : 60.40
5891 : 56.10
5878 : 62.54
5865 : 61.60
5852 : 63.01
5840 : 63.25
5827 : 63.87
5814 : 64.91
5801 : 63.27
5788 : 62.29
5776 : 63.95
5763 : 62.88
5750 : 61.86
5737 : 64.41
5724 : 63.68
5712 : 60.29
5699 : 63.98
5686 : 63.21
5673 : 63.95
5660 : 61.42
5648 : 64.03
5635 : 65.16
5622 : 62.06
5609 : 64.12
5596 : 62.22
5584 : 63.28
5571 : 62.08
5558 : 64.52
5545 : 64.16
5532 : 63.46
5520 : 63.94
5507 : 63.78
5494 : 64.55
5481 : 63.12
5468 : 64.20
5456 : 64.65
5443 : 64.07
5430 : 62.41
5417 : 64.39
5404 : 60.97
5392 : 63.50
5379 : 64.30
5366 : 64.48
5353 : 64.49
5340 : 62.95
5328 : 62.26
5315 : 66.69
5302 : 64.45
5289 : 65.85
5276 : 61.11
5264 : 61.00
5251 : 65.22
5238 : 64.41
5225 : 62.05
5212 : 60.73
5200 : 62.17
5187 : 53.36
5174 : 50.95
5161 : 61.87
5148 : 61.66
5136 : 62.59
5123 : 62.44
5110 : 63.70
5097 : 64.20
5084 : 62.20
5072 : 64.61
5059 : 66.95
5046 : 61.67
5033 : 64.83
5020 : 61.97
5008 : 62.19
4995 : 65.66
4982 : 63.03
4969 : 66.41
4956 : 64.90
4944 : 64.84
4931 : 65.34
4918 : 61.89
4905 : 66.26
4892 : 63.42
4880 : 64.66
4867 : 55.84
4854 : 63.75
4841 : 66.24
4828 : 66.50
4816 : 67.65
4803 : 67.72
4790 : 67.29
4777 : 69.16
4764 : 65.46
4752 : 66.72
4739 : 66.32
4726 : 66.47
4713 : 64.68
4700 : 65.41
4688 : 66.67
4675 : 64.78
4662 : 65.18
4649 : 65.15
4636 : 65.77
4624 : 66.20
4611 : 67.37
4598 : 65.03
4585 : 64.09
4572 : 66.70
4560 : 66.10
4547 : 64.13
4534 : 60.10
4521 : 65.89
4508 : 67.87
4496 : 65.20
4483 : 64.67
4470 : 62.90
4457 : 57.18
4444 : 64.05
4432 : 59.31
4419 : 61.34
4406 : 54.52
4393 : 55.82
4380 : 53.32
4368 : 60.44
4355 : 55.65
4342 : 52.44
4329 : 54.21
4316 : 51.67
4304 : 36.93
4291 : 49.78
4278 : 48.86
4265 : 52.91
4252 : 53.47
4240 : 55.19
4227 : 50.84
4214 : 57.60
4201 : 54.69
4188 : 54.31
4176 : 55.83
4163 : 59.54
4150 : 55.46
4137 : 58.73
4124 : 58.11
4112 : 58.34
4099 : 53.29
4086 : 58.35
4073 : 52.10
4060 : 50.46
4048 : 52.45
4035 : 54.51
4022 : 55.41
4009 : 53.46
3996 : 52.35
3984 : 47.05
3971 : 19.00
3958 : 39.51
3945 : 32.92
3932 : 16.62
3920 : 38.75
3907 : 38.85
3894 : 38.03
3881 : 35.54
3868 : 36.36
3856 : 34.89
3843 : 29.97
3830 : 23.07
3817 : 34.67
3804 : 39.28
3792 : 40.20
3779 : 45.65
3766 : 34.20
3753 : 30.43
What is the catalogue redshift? 0.000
